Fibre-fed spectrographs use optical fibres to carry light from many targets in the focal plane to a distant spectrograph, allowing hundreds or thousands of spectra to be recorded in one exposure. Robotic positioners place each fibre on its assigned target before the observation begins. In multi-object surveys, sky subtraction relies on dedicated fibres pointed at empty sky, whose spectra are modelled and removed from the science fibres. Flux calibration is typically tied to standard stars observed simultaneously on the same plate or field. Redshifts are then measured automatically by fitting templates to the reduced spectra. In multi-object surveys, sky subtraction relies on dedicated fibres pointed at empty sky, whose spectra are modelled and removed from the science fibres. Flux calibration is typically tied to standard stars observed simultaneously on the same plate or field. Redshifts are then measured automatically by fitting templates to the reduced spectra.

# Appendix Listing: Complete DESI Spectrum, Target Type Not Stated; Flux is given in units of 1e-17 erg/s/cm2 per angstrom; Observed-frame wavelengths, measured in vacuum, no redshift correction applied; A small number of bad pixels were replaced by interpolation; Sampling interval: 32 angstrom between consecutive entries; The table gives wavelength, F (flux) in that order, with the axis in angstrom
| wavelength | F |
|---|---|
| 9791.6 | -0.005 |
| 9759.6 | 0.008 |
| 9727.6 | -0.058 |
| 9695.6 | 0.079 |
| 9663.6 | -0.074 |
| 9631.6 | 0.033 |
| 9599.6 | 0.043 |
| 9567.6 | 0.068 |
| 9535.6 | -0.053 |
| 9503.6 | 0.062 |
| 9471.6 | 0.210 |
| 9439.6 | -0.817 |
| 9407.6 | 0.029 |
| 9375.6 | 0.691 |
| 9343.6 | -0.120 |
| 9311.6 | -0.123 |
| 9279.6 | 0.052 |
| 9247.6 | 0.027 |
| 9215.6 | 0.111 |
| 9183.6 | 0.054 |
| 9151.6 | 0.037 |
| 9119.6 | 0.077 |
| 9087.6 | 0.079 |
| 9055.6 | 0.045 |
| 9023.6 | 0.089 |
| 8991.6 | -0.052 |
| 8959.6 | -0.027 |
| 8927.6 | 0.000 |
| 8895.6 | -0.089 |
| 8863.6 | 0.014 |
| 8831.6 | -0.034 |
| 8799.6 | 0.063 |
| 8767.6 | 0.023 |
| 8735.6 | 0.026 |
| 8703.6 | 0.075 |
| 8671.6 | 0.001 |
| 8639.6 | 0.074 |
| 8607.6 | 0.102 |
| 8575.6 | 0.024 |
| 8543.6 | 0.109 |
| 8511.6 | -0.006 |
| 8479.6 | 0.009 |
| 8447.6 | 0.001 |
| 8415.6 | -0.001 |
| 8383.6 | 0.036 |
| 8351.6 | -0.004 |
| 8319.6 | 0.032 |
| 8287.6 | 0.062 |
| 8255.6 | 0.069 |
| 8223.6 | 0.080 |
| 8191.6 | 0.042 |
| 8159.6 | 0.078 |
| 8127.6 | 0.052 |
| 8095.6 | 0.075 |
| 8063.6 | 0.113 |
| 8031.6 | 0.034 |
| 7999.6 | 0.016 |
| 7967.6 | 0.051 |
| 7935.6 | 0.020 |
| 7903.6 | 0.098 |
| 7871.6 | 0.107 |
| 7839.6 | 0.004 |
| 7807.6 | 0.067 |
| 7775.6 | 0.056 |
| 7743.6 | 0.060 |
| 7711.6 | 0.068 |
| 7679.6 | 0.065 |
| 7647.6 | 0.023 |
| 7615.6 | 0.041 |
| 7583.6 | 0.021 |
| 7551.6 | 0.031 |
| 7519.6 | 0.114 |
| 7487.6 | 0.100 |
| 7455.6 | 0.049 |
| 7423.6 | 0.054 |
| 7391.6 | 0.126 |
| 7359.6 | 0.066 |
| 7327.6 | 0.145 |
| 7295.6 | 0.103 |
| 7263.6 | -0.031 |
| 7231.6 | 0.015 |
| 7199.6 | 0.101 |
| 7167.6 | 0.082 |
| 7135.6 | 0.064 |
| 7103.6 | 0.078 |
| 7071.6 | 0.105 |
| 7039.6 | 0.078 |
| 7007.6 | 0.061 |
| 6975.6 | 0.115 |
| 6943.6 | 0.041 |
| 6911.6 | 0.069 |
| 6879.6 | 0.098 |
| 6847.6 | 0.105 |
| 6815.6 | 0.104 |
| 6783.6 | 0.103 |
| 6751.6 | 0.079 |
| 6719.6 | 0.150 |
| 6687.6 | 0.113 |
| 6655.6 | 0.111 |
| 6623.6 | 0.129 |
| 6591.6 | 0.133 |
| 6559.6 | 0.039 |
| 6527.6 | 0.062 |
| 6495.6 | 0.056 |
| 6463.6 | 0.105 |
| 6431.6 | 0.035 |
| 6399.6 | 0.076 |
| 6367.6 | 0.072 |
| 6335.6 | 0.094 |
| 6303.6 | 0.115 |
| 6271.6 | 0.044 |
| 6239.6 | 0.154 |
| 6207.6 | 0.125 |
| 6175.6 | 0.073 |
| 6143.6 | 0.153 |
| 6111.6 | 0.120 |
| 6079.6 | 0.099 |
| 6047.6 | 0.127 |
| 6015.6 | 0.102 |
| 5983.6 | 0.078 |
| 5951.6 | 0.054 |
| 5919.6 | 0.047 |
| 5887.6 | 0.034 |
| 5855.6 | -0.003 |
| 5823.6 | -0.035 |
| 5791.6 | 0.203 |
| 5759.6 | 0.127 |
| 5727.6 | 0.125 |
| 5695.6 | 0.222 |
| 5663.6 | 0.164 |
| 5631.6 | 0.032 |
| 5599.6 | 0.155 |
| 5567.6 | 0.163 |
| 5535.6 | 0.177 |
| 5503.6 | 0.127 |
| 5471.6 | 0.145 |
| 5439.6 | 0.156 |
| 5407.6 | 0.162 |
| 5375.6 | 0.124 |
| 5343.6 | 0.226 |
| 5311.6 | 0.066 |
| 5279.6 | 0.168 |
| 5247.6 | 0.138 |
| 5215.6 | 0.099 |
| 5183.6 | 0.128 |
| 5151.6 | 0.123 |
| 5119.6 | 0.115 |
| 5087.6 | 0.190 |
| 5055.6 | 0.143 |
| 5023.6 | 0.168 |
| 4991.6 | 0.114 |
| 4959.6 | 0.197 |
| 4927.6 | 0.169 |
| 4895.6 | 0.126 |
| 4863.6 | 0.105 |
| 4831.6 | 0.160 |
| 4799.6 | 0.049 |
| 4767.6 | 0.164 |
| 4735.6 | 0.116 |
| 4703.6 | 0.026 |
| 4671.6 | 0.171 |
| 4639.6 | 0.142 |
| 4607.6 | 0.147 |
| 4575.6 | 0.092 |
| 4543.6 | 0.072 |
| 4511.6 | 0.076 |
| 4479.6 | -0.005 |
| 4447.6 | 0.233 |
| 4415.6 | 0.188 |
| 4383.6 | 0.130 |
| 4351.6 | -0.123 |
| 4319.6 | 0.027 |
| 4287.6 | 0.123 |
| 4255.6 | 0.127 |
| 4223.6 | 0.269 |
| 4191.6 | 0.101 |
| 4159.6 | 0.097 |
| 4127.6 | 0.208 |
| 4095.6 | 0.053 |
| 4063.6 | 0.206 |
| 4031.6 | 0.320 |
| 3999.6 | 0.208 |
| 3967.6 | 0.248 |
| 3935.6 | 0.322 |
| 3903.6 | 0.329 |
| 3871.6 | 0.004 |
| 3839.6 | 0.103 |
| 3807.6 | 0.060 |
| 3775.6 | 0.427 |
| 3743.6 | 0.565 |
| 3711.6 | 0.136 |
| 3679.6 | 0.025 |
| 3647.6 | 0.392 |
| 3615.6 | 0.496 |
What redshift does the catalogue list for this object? 1.54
